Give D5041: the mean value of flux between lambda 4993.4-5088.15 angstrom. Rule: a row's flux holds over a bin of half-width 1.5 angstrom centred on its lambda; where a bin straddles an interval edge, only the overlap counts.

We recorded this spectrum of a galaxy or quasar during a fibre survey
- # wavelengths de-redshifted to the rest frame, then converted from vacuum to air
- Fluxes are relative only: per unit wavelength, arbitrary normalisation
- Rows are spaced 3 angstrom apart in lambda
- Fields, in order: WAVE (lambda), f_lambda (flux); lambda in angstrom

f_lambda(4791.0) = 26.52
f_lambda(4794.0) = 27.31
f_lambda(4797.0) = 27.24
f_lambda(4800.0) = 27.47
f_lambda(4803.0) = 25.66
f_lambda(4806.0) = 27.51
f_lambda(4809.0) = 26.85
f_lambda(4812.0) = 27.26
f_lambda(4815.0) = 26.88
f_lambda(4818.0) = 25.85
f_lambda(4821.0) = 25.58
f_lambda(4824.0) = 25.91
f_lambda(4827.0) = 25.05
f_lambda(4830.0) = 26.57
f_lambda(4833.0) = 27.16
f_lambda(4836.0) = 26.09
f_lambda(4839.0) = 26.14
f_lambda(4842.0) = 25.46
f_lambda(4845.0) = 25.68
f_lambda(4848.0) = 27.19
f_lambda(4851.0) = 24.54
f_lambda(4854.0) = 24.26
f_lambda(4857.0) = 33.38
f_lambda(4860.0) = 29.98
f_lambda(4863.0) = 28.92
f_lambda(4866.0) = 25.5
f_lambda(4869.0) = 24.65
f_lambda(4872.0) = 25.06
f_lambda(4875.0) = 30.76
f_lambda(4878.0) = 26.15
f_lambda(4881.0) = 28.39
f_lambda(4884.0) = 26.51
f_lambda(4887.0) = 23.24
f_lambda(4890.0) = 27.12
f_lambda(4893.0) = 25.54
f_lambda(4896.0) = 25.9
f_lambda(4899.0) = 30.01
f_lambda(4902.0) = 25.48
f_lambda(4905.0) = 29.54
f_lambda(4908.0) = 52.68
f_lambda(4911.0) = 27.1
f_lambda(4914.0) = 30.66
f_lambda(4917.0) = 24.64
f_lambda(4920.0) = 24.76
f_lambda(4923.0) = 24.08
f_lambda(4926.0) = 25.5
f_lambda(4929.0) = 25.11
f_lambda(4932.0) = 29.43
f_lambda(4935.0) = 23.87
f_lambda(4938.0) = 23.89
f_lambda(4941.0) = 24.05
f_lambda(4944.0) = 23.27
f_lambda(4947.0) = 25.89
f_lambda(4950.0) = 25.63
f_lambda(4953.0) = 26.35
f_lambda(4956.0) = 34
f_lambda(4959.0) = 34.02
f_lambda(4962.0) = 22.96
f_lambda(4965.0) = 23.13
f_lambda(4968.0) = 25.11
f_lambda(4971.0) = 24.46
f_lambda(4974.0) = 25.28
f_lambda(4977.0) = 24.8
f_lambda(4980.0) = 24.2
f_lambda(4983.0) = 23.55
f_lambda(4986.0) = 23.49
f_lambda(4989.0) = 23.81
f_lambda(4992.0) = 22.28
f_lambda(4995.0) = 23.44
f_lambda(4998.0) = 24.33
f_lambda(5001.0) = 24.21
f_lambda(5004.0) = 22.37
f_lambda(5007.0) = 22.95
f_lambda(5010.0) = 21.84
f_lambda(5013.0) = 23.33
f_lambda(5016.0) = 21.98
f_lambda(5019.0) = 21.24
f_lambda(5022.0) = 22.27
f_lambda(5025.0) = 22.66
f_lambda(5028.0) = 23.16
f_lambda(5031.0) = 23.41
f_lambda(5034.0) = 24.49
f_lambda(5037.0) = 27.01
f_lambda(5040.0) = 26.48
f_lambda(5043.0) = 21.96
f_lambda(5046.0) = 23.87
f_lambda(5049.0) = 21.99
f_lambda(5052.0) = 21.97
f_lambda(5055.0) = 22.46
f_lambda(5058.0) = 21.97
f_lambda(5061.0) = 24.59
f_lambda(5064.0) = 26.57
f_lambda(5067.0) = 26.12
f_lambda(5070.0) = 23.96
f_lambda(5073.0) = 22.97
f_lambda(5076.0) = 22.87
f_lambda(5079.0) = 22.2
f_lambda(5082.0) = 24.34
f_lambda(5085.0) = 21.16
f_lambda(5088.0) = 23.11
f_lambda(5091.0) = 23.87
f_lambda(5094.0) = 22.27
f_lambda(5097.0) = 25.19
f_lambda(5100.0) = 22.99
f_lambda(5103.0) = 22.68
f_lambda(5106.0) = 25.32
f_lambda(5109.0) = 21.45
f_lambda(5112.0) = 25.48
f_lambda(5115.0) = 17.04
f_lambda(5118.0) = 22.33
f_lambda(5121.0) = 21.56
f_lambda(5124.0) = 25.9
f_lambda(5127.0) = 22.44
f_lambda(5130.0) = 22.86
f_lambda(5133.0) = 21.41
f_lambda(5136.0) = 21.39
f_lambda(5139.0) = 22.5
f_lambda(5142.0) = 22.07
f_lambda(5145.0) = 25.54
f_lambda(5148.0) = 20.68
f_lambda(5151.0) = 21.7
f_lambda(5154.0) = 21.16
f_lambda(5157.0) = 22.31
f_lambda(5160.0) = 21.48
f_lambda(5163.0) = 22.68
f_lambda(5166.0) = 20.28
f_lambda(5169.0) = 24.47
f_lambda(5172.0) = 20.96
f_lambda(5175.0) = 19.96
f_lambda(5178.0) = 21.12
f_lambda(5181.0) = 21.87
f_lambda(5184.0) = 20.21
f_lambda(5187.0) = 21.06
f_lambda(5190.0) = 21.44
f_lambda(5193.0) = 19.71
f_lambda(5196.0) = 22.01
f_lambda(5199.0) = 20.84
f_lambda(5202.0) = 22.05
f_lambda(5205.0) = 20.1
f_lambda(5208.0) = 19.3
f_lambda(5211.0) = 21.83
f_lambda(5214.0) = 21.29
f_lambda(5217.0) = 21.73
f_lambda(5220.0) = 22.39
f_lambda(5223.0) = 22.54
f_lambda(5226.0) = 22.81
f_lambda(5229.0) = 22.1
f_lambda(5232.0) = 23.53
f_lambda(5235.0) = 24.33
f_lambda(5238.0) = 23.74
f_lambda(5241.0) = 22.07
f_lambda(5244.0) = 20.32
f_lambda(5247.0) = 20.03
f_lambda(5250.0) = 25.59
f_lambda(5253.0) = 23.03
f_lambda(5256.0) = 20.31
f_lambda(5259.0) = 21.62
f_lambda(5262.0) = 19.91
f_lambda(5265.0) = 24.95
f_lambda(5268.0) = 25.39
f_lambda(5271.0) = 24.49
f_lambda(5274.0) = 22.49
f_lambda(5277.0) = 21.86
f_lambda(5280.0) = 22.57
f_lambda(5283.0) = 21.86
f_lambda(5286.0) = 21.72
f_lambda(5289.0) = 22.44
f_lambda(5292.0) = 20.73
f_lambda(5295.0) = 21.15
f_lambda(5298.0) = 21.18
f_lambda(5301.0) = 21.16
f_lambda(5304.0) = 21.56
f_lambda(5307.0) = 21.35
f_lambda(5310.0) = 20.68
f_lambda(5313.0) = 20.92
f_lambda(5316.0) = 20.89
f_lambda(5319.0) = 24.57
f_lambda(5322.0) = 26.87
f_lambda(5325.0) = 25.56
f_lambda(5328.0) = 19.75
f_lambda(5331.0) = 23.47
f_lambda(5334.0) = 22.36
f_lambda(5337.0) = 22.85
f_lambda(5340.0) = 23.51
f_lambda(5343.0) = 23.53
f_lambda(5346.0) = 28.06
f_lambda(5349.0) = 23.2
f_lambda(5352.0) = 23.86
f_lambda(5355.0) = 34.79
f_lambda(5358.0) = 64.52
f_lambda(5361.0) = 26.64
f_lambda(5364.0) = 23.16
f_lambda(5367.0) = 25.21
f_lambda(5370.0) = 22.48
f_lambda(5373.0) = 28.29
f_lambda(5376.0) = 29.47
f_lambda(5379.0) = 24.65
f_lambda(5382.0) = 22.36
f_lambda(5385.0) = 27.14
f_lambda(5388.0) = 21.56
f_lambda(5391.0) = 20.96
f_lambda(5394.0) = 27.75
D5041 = 23.4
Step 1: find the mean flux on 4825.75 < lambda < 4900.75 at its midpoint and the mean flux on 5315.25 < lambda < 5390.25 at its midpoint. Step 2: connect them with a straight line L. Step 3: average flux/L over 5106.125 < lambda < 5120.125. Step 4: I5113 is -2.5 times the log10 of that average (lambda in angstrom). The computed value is 0.21 mag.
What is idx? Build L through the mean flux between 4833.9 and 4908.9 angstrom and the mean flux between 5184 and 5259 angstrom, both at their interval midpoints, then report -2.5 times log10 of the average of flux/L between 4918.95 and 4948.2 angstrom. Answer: 0.07 mag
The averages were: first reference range 27.7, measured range 25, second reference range 21.8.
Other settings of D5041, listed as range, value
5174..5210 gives 20.8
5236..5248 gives 21.7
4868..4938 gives 27.6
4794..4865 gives 26.8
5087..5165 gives 22.6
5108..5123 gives 21.7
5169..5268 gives 21.8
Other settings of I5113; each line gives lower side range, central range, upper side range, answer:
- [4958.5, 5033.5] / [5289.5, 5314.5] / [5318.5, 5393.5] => 0.22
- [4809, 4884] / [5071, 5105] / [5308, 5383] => 0.15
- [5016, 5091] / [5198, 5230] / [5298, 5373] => 0.14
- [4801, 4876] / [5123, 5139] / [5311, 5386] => 0.17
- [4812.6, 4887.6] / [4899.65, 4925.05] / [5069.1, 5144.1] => -0.16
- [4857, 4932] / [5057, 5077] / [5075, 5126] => -0.02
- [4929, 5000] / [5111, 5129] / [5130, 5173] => 0.01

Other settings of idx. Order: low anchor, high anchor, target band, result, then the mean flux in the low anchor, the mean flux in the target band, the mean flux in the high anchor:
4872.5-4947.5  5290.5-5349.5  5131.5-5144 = 0.128 mag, 27.3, 22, 22.7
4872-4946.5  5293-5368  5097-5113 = 0.116 mag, 27.3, 23.7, 25.2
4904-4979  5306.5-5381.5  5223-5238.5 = 0.139 mag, 27.2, 23.2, 26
